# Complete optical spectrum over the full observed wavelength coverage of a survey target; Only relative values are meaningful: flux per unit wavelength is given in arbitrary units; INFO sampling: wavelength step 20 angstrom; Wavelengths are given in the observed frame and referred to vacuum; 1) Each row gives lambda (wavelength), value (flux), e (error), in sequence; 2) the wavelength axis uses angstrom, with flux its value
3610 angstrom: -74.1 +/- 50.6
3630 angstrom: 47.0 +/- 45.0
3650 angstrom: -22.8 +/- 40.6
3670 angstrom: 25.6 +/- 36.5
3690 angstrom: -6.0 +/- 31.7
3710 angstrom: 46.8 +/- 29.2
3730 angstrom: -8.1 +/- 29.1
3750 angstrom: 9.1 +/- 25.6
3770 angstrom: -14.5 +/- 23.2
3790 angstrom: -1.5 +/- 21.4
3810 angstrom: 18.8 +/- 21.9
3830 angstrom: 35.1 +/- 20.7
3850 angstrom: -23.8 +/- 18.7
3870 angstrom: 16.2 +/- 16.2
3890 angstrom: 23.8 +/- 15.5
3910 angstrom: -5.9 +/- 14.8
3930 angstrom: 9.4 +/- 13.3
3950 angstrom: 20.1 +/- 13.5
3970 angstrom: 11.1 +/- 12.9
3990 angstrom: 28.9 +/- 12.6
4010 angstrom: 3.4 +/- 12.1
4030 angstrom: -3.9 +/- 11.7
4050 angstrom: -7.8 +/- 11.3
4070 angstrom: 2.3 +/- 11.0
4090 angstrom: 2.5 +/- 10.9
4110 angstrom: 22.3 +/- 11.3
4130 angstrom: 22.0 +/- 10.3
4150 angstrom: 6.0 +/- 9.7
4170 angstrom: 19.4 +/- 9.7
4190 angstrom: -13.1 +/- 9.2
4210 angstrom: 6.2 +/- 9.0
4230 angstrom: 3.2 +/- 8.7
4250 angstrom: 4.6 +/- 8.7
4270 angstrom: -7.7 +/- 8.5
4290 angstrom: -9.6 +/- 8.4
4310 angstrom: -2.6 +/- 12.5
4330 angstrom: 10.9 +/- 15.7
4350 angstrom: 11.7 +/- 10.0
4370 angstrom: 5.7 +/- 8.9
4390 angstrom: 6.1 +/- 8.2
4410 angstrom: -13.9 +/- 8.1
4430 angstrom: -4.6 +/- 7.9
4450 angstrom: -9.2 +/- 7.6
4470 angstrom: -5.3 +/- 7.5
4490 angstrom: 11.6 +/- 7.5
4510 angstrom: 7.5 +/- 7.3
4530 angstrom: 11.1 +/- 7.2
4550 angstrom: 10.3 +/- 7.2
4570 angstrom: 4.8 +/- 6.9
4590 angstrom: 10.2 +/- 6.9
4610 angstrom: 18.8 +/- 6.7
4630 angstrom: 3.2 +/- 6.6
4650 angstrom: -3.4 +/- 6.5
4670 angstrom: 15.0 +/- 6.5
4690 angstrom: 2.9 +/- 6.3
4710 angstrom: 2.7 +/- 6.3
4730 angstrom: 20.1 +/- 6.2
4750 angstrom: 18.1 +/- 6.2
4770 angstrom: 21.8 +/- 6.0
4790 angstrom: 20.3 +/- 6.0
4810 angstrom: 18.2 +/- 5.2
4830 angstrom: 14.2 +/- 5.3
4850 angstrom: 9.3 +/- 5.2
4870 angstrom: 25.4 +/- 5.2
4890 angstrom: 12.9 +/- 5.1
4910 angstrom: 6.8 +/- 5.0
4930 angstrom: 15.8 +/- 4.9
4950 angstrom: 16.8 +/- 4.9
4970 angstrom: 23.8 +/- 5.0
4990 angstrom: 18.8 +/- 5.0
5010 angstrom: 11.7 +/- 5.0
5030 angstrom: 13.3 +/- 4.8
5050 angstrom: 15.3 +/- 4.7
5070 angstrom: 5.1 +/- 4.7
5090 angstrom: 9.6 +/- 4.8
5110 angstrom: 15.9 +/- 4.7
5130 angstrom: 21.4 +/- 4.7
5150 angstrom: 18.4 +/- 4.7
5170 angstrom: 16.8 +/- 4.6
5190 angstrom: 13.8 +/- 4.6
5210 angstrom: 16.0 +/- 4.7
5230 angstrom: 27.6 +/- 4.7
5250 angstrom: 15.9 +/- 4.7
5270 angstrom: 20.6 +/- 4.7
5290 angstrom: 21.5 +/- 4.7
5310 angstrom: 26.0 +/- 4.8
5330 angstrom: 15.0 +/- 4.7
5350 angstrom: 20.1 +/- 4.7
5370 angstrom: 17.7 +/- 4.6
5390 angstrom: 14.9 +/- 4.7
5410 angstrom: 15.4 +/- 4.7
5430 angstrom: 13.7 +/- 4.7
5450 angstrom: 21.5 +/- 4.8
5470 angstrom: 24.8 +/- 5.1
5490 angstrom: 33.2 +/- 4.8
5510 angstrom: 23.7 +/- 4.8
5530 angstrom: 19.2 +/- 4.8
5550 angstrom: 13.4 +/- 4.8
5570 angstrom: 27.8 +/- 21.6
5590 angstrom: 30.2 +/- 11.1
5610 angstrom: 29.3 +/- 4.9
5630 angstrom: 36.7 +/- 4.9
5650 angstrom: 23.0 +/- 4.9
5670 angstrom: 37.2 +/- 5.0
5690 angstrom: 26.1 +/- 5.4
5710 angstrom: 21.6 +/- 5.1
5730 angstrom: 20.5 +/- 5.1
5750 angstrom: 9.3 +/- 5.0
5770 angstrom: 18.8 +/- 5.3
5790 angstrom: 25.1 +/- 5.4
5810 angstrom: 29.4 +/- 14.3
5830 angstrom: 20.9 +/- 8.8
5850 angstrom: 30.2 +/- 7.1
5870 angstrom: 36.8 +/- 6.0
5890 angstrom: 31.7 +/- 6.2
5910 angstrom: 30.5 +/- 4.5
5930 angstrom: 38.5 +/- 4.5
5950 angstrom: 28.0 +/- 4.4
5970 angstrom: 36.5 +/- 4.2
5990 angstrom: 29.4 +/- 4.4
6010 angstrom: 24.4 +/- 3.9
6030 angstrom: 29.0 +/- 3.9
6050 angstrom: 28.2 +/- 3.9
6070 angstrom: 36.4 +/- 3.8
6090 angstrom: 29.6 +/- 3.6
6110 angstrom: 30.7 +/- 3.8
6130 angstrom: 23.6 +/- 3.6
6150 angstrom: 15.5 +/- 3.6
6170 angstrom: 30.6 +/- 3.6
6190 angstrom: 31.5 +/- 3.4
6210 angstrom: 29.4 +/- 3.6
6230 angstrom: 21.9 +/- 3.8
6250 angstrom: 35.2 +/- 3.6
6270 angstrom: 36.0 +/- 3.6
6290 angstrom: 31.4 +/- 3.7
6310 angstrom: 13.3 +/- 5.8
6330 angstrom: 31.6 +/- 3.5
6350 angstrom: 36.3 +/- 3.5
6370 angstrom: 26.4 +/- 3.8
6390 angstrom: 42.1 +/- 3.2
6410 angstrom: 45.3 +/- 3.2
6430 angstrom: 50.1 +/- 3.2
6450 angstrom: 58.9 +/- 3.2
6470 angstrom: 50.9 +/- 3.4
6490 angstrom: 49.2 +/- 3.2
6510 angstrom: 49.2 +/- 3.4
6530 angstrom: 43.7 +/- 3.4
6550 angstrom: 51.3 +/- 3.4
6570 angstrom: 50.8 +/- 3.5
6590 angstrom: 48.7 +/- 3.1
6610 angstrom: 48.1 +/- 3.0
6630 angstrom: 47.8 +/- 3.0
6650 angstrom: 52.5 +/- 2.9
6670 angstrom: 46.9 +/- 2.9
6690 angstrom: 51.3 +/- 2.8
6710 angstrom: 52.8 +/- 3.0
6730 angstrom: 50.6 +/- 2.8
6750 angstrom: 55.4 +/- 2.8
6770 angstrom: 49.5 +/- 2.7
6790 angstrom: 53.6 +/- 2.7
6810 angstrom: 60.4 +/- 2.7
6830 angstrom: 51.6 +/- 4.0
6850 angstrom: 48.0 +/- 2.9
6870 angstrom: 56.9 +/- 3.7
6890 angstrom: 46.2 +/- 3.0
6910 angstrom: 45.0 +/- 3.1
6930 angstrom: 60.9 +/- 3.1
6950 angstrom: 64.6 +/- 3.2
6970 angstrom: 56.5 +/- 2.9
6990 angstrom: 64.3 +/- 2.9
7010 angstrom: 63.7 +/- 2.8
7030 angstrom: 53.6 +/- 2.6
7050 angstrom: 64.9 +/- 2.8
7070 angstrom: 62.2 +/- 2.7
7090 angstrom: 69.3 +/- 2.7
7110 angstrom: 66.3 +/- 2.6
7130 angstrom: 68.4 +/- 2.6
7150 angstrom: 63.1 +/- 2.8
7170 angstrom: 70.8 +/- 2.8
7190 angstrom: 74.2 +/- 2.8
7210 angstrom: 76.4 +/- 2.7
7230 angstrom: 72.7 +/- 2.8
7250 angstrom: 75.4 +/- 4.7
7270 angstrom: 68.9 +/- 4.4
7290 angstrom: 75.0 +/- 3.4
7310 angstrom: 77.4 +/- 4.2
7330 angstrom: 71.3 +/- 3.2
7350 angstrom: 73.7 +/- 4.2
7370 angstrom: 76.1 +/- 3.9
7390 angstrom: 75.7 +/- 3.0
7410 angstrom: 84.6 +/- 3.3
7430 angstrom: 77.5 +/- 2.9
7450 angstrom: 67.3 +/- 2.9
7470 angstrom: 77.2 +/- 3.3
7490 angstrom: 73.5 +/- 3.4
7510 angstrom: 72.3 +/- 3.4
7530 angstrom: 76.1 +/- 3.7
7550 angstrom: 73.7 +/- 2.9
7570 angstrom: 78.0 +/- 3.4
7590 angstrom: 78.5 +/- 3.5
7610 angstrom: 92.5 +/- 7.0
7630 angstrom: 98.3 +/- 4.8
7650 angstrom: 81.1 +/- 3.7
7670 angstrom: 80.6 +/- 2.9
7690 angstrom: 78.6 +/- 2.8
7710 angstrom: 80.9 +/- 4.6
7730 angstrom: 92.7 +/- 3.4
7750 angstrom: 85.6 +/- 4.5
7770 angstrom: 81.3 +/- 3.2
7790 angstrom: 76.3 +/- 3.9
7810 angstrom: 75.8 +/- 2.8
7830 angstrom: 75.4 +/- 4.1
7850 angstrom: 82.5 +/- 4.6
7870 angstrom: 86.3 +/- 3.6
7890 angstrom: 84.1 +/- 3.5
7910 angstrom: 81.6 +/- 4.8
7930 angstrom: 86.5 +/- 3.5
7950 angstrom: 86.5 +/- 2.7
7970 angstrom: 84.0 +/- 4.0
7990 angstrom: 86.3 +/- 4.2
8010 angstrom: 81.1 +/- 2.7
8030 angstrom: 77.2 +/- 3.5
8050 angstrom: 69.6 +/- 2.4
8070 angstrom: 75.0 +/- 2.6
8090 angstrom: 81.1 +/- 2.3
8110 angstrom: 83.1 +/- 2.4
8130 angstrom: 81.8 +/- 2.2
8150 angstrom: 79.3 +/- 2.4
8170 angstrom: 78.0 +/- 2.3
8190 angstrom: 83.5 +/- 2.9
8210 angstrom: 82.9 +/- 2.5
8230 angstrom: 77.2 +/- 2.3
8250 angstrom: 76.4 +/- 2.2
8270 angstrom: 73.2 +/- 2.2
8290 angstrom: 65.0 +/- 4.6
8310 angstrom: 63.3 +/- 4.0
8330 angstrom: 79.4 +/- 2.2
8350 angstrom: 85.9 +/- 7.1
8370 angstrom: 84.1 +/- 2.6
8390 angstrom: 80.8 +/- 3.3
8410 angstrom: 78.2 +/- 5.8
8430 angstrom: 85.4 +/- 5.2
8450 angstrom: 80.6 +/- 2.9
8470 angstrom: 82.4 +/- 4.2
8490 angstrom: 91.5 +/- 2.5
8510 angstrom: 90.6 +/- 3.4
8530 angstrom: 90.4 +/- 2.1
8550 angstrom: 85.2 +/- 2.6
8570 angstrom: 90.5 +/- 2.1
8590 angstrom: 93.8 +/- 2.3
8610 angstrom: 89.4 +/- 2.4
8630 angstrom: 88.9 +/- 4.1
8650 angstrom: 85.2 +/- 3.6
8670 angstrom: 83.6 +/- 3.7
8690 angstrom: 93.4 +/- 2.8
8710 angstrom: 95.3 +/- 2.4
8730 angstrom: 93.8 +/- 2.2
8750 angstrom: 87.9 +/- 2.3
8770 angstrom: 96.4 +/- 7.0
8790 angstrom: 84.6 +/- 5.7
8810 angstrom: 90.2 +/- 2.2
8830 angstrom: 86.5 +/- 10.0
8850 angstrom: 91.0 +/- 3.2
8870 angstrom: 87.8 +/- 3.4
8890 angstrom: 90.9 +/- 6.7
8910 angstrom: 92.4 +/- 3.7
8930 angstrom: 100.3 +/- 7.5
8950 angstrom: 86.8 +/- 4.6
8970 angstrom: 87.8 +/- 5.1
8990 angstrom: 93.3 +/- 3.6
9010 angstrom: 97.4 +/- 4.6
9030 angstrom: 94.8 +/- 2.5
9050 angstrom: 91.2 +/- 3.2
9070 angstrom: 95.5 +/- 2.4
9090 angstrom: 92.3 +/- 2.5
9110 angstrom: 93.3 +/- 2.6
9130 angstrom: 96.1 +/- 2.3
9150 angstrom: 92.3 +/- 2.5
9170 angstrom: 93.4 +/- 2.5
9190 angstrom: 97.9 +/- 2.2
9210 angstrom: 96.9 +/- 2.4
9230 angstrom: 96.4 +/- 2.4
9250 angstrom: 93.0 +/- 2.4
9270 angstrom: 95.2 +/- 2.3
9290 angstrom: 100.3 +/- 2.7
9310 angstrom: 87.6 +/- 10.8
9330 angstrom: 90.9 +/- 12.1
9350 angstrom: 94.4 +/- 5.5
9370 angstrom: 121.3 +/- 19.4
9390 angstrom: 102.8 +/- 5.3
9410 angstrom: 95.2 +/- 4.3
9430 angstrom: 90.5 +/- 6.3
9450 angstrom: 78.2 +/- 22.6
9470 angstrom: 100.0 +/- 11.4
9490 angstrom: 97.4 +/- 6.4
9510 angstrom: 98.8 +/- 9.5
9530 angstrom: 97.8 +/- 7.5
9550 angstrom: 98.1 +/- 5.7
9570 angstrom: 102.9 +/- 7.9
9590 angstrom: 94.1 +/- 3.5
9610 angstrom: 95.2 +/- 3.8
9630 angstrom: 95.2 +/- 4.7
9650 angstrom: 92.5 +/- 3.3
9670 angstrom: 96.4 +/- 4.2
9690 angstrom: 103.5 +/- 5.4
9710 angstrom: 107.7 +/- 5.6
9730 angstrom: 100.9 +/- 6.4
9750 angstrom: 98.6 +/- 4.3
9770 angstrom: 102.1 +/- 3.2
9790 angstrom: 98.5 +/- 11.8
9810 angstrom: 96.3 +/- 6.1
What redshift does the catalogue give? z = 0.60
